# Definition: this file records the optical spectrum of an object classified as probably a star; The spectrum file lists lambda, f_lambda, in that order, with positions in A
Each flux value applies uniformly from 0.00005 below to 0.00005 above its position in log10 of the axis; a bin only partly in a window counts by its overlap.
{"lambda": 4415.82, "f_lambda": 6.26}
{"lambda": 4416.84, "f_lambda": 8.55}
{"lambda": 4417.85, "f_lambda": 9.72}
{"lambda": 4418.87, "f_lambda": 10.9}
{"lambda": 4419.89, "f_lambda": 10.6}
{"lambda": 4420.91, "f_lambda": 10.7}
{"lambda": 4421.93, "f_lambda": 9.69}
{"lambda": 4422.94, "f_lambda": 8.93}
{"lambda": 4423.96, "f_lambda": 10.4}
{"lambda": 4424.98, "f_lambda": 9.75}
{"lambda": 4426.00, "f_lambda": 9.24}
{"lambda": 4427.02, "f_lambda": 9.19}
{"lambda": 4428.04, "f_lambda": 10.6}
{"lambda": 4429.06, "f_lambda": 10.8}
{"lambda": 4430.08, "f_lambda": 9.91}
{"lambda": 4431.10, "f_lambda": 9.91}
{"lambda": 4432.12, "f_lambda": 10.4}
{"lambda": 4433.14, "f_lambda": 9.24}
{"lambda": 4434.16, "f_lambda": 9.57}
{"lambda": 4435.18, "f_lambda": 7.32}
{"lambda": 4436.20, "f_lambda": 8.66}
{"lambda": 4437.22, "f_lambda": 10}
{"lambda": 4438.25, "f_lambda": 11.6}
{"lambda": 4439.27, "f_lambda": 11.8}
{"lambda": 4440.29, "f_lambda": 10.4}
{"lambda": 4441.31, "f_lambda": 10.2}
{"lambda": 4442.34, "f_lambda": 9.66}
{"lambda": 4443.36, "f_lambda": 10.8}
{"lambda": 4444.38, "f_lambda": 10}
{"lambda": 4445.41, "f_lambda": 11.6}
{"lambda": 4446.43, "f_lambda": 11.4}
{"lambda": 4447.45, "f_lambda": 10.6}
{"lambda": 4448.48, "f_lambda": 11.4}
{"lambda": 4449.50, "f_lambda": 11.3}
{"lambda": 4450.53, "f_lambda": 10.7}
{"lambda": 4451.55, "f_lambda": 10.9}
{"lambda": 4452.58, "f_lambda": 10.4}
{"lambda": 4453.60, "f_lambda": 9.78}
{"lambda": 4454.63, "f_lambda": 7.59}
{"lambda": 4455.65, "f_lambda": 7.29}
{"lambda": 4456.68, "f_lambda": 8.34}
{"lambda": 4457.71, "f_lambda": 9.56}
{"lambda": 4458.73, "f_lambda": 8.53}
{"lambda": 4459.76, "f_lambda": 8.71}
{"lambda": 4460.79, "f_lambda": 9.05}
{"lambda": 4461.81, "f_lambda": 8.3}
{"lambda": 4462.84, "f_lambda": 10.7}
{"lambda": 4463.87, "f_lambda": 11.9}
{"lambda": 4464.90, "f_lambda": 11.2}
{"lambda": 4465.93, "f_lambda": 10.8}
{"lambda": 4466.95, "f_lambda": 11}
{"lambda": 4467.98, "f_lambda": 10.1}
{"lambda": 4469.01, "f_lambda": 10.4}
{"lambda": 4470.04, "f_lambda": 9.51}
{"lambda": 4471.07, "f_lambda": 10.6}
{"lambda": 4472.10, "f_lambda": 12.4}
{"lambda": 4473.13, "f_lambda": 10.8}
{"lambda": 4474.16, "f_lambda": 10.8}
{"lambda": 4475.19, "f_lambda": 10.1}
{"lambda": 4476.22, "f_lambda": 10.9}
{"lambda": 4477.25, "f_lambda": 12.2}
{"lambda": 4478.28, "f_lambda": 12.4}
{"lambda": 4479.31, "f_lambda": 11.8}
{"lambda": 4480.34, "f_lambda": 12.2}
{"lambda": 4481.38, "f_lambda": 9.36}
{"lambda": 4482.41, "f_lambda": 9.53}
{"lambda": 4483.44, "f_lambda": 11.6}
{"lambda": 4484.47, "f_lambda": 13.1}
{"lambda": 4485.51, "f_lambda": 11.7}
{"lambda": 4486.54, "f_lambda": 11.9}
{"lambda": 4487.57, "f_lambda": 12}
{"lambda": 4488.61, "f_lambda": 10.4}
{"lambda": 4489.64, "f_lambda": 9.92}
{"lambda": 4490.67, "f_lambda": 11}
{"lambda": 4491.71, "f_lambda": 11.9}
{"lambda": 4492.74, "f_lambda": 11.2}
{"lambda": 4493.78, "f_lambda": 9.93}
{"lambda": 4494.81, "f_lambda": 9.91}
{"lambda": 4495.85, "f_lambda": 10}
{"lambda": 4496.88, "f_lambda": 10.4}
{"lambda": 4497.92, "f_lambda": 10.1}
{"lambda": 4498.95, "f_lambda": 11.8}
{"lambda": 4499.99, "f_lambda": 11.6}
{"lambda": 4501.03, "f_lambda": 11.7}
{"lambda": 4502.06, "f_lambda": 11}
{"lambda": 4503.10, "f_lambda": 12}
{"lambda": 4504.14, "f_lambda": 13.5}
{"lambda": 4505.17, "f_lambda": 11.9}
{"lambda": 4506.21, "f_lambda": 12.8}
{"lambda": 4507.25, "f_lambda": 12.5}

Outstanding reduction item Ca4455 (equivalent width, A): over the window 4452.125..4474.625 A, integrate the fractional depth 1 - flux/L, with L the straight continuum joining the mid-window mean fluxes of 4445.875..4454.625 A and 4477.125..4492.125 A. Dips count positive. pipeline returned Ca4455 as 2.1 A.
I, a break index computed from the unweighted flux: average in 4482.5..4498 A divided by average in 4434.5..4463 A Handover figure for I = 1.1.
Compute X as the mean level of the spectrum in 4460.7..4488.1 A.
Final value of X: 11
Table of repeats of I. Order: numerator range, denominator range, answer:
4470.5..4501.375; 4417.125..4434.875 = 1.12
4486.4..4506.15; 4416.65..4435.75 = 1.14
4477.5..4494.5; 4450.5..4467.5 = 1.16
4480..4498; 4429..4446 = 1.08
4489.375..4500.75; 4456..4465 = 1.13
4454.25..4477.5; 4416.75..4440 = 1.01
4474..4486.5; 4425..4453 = 1.10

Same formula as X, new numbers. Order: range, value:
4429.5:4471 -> 10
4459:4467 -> 10.1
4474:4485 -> 11.3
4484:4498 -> 11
